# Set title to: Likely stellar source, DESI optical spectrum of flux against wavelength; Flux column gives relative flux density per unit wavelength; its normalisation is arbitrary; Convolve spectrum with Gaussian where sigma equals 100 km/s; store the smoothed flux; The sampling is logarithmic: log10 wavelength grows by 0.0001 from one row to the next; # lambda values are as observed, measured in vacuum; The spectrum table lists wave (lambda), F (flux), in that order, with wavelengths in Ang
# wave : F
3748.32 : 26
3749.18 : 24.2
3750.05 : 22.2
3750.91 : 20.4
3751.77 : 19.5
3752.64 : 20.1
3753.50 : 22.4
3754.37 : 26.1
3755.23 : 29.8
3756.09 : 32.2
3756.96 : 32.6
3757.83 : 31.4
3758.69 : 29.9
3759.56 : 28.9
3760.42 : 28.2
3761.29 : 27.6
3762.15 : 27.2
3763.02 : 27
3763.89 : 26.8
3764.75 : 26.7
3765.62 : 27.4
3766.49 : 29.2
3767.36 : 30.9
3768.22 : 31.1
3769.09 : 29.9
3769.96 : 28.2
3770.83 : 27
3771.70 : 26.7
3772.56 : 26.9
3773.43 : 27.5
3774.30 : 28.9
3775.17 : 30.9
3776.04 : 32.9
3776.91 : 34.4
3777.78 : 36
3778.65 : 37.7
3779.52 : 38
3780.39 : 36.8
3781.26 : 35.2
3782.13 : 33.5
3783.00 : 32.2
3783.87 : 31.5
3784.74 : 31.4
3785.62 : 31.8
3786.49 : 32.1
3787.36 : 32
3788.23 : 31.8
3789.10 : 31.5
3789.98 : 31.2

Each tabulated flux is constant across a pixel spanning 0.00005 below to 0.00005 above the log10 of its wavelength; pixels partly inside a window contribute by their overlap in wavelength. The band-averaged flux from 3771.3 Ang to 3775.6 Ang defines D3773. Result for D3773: 28.2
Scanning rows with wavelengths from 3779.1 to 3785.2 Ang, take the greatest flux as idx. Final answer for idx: 38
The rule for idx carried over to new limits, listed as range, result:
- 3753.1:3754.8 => 26.1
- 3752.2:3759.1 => 32.6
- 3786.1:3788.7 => 32.1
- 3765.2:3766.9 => 29.2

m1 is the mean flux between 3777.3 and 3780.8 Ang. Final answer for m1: 37.1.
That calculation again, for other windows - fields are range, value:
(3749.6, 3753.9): 20.9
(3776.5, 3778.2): 35.2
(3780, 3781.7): 36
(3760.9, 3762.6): 27.4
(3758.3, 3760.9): 28.9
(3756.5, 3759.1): 31.3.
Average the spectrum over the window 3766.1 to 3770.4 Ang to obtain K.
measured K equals 29.9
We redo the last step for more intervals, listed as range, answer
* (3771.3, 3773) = 26.9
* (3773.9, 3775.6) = 29.9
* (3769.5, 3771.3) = 27.5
